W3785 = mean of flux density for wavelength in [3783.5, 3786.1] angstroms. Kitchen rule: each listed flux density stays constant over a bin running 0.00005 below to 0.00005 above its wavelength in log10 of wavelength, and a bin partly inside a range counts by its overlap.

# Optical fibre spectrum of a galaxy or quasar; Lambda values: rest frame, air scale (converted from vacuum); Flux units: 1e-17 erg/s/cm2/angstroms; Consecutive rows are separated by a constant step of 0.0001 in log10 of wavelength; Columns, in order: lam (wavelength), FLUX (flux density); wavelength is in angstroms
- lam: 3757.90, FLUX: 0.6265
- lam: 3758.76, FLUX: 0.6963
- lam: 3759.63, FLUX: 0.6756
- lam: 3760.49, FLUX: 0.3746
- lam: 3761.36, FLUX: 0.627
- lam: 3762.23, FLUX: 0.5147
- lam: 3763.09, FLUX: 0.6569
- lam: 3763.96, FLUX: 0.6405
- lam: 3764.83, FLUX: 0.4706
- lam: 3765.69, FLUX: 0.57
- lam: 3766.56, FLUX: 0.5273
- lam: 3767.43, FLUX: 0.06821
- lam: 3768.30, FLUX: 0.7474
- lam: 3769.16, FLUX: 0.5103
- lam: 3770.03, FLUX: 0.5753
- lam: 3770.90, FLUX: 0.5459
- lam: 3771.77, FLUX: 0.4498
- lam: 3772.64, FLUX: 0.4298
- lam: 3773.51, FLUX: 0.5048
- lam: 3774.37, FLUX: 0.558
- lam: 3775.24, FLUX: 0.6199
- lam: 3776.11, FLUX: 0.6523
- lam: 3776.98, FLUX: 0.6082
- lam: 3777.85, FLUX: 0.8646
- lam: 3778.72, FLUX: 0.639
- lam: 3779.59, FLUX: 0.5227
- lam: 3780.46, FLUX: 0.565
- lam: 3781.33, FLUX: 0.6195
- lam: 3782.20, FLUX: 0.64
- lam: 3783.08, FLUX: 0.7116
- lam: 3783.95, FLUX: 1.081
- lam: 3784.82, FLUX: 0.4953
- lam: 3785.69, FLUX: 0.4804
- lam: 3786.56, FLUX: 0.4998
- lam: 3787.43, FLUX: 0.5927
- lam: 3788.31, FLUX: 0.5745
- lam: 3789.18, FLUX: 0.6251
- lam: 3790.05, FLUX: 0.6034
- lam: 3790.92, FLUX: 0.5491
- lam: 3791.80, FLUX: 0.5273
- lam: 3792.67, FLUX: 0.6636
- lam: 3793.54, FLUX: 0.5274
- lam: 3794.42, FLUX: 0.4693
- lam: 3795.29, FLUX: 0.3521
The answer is 0.689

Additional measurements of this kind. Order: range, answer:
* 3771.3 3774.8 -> 0.487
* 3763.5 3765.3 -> 0.557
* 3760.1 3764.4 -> 0.564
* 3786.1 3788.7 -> 0.554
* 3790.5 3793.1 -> 0.579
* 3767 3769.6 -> 0.443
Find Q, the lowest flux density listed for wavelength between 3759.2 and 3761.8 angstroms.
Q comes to 0.3746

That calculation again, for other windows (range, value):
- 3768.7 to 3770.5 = 0.5103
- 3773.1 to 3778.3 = 0.5048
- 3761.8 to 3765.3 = 0.4706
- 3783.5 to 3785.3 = 0.4953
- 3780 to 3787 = 0.4804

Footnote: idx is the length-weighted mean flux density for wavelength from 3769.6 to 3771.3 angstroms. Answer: 0.56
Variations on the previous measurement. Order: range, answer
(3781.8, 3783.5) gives 0.673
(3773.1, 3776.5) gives 0.585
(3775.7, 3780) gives 0.658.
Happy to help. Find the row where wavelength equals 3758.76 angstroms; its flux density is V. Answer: 0.6963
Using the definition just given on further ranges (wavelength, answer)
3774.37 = 0.558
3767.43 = 0.06821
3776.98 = 0.6082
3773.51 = 0.5048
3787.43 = 0.5927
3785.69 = 0.4804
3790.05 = 0.6034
